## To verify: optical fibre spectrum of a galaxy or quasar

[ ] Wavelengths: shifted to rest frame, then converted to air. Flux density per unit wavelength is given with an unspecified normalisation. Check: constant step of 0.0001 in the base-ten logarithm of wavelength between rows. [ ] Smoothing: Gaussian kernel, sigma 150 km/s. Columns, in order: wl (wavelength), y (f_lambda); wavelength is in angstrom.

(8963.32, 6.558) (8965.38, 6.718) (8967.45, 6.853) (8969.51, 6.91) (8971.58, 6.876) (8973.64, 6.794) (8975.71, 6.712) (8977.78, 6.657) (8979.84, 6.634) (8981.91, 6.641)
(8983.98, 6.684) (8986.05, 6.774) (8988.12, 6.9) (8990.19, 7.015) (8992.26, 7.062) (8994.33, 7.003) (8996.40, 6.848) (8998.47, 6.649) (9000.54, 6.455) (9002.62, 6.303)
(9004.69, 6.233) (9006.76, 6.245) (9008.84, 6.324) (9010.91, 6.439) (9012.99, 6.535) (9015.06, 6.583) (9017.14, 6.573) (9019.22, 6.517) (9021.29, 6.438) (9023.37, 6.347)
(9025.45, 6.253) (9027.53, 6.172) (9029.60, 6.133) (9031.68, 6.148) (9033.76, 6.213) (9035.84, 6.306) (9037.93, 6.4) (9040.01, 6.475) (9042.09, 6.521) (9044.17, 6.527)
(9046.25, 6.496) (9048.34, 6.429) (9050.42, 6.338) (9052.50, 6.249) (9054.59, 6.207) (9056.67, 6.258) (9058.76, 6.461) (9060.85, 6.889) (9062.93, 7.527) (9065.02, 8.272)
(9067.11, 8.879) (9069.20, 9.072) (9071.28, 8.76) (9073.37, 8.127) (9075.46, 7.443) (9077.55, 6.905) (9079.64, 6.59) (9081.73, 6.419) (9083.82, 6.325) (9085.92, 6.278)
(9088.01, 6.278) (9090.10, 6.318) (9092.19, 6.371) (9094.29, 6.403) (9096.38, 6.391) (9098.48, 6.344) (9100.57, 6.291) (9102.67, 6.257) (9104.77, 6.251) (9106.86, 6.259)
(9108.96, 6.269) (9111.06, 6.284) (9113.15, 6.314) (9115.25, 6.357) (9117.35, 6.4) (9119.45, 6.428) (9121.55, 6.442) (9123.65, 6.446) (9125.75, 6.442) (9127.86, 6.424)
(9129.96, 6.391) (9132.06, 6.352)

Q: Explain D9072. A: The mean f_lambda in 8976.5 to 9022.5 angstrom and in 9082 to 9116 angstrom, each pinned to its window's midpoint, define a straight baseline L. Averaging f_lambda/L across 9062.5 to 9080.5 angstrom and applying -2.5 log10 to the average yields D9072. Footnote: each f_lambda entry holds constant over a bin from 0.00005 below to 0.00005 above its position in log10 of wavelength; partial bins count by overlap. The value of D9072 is -0.24 mag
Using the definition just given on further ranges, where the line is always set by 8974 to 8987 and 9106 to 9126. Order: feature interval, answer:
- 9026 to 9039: 0.06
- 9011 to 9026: 0.02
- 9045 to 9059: 0.03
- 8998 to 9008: 0.05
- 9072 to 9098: -0.04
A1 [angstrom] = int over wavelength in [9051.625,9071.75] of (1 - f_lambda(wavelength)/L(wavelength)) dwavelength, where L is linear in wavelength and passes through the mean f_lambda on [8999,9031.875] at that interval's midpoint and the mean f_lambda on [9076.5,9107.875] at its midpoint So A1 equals -3.3 angstrom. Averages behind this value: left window 6.37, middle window 7.43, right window 6.38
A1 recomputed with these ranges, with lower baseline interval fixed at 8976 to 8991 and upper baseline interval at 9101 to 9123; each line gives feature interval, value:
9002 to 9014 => 0.6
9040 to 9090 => -3.9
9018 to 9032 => 0.7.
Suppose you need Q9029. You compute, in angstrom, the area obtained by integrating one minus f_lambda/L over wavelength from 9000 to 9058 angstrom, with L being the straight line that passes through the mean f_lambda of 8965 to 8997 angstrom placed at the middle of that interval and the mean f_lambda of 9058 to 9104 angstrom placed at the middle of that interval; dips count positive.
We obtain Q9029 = 4.7 angstrom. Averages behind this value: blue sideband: 6.82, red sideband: 7.02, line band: 6.36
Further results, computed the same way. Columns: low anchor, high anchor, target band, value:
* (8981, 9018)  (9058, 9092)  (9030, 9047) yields 1.4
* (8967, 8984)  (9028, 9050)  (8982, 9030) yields 0.1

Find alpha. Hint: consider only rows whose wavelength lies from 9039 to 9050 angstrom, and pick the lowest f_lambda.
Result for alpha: 6.429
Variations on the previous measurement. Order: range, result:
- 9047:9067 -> 6.207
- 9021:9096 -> 6.133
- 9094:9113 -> 6.251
